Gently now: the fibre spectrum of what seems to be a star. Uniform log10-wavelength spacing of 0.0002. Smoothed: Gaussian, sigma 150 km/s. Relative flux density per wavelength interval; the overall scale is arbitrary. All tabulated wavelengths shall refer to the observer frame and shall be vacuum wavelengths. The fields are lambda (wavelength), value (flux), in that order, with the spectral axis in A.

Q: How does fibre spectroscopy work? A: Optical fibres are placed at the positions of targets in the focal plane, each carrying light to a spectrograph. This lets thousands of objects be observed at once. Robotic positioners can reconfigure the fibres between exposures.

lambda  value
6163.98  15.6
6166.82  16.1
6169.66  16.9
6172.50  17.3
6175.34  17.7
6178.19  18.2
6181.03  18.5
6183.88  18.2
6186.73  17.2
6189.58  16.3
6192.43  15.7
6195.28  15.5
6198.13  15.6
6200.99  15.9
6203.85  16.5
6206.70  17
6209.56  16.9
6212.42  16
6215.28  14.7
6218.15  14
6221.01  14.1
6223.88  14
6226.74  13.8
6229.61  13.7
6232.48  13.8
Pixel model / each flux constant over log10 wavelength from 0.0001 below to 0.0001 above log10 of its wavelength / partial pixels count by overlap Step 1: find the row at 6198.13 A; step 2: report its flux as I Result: 15.6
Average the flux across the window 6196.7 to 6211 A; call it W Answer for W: 16.4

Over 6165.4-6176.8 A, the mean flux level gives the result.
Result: 17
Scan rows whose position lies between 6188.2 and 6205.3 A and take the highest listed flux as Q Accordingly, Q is 16.5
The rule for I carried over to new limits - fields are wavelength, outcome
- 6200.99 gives 15.9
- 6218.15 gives 14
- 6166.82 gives 16.1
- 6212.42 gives 16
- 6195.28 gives 15.5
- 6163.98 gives 15.6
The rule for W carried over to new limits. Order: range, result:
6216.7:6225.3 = 14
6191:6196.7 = 15.6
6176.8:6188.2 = 18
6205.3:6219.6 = 15.7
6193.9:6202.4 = 15.7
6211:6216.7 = 15.4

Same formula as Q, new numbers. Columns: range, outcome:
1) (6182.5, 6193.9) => 18.2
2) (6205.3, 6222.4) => 17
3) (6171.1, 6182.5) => 18.5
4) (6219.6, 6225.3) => 14.1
